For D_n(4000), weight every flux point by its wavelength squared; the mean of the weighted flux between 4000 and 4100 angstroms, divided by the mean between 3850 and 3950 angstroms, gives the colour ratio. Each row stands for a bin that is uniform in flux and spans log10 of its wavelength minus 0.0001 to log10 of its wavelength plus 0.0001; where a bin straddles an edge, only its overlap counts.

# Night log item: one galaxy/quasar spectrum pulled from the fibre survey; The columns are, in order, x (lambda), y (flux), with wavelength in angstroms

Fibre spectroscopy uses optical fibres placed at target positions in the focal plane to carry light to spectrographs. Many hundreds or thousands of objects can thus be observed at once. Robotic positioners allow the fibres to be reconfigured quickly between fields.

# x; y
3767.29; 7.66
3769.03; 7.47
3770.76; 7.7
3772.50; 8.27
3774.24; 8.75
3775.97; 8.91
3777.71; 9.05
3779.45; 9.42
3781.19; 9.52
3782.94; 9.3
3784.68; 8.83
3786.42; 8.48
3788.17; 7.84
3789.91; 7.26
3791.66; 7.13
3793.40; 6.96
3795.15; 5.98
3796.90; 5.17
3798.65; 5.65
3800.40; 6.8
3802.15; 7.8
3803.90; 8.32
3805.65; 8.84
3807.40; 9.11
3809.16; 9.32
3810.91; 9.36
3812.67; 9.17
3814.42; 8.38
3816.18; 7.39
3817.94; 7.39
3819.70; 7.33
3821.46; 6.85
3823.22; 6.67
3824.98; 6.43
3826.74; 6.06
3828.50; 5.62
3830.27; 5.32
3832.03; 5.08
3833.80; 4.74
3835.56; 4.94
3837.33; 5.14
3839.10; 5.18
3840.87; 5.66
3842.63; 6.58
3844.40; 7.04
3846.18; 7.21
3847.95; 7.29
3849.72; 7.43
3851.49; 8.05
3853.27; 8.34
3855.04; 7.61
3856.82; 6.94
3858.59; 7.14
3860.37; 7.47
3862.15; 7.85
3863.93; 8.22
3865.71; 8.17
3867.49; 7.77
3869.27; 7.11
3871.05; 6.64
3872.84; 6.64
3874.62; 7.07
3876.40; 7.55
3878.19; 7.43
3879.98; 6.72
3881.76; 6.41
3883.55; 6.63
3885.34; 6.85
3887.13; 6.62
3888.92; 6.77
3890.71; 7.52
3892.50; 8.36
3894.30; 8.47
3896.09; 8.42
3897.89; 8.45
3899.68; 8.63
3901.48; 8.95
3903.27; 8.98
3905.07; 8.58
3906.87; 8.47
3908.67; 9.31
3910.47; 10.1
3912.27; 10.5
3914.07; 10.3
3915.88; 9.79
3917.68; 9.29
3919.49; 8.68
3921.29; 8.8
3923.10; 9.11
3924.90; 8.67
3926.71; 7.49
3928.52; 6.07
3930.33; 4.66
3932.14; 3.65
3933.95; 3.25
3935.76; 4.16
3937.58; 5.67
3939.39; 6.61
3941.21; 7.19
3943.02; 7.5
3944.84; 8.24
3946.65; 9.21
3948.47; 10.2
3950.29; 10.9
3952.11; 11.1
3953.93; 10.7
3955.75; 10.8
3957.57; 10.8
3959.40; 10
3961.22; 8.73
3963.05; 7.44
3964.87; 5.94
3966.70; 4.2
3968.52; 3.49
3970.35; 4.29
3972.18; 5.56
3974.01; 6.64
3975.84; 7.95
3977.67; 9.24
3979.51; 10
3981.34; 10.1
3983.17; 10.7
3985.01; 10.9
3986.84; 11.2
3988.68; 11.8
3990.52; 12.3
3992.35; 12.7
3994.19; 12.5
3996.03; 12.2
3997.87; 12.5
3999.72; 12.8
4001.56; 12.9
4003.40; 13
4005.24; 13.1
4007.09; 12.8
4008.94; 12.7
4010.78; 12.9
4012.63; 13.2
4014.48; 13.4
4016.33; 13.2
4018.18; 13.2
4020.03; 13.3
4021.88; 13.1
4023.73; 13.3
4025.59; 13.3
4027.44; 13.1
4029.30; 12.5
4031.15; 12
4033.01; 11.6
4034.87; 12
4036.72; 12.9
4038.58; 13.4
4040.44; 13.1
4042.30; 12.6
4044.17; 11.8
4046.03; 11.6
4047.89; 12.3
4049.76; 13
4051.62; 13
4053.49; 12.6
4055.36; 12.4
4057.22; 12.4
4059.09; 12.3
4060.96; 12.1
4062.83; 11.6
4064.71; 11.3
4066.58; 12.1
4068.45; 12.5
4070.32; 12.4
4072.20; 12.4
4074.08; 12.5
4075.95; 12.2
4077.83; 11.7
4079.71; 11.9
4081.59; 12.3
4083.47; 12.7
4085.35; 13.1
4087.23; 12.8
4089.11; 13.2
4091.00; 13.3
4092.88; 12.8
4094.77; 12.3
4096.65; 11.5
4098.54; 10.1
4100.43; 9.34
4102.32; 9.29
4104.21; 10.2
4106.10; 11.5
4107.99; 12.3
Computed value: 1.75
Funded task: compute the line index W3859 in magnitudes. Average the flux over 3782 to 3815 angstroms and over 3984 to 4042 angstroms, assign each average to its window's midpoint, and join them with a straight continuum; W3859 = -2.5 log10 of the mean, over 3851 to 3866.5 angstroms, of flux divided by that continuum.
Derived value 0.19 mag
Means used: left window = 7.88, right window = 12.7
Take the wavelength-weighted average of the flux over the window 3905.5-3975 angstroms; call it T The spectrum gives 7.83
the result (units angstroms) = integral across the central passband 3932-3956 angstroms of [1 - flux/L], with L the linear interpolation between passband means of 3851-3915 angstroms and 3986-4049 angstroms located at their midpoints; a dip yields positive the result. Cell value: 5.4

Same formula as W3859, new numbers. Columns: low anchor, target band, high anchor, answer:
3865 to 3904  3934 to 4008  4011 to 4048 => 0.147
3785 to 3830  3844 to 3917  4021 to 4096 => 0.127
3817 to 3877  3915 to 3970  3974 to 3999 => 0.238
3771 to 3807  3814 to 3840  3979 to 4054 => 0.376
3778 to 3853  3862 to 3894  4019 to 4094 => 0.183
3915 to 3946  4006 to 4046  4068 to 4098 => -0.227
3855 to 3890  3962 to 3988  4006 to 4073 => 0.338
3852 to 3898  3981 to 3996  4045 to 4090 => -0.128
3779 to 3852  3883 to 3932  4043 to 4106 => 0.080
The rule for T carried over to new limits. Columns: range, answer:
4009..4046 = 12.8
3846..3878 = 7.48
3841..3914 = 7.77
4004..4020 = 13.1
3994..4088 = 12.6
